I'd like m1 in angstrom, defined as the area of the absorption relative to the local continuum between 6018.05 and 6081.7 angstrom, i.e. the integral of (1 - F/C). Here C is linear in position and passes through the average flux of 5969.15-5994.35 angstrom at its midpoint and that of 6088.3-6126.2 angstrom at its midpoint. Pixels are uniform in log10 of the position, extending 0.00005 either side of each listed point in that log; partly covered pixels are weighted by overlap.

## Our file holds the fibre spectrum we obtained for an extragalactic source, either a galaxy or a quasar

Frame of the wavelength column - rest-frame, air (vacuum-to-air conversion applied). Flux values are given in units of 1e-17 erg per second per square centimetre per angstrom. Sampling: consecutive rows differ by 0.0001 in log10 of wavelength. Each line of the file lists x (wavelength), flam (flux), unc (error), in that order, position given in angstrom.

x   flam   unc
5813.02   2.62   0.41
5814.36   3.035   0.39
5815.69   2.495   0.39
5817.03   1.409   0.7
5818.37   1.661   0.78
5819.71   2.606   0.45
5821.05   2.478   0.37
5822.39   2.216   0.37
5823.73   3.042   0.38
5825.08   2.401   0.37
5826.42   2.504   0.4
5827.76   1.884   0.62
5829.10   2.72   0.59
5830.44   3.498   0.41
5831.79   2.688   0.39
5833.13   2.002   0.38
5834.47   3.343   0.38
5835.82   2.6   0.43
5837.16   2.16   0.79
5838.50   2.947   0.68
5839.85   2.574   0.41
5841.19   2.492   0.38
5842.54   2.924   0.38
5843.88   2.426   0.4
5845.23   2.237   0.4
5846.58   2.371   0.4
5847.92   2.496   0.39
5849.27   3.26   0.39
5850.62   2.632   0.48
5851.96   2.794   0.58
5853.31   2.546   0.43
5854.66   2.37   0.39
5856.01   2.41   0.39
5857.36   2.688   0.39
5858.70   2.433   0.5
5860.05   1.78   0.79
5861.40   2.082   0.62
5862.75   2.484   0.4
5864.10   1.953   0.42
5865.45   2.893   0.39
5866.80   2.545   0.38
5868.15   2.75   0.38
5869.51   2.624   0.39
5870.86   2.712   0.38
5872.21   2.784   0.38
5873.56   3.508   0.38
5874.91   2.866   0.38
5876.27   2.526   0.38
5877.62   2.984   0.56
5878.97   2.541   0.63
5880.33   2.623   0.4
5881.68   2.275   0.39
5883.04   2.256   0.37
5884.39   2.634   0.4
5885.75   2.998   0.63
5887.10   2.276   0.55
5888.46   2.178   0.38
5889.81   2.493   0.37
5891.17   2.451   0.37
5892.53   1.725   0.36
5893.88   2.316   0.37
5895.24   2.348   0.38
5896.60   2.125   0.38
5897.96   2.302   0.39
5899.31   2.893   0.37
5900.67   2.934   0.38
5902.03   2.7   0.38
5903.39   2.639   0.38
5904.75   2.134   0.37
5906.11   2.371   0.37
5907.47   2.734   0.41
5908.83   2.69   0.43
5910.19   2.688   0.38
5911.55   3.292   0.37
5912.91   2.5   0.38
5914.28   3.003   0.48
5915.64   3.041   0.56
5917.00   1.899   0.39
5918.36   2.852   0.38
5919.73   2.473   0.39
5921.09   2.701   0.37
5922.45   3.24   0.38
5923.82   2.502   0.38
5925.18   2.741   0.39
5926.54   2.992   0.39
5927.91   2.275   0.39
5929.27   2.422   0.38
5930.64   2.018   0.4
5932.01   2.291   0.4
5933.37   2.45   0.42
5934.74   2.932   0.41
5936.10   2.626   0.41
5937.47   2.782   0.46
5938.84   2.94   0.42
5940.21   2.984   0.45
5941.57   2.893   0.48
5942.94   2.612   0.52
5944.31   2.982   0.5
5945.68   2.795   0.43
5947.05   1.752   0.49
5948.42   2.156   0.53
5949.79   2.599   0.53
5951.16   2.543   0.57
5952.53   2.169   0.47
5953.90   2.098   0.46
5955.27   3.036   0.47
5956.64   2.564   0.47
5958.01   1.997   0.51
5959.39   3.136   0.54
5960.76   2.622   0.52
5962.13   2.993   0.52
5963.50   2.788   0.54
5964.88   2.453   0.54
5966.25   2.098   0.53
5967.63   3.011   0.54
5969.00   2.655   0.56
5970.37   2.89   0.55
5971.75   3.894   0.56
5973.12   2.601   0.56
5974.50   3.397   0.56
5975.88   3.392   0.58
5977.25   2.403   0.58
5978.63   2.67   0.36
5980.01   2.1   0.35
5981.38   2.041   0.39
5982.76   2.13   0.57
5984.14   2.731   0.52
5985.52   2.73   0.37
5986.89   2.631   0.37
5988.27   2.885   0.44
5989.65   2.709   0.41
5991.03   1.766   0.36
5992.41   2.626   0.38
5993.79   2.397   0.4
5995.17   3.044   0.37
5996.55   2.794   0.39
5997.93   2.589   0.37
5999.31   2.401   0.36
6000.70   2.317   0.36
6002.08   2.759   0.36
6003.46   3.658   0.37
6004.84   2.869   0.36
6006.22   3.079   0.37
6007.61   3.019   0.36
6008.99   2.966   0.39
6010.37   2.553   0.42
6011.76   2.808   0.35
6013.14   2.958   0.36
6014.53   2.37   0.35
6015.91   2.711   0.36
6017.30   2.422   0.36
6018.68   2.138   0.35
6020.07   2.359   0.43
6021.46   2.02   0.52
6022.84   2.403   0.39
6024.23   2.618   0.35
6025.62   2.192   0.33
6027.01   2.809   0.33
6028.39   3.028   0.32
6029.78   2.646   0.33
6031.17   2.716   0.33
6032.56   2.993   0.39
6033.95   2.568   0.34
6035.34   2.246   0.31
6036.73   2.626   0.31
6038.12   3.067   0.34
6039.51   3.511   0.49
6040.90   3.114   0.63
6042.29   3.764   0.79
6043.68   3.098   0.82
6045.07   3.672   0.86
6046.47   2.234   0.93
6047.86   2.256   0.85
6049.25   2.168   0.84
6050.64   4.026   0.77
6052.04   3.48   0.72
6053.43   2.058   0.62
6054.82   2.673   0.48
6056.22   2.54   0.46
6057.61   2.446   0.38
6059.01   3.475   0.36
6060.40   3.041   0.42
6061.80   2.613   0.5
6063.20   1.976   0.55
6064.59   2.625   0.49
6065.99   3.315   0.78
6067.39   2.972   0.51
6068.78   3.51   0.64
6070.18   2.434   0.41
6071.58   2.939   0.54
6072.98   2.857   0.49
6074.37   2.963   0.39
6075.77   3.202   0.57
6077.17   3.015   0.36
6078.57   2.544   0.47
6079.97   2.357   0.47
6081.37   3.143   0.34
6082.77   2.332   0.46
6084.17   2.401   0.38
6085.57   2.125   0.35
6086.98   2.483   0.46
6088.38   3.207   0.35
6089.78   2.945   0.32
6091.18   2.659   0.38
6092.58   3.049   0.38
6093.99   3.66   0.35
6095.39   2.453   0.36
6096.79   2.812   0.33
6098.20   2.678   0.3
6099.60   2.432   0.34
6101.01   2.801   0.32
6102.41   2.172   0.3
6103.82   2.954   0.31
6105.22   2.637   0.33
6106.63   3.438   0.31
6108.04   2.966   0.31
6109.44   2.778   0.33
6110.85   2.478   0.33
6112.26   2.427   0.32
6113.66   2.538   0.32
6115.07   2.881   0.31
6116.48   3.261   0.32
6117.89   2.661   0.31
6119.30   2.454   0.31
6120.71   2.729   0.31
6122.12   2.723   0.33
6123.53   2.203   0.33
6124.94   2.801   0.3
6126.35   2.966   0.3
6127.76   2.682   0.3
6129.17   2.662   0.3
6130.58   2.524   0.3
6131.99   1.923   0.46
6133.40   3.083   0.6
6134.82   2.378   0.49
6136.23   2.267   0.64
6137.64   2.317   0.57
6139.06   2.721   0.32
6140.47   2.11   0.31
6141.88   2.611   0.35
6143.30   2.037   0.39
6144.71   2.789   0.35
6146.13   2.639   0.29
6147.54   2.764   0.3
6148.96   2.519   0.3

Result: -1.64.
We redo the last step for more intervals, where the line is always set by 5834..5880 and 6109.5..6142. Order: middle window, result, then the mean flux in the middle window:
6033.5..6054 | -2.7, 2.94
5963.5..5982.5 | -0.9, 2.73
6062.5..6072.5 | -0.9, 2.82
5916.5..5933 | 0.4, 2.54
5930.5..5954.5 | 0.5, 2.55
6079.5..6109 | -1.9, 2.75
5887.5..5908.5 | 1.4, 2.43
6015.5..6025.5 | 0.9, 2.36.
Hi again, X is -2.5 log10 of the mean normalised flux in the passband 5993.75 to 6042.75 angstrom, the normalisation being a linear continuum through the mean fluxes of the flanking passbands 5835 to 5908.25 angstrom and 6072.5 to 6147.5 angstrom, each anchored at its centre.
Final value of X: -0.05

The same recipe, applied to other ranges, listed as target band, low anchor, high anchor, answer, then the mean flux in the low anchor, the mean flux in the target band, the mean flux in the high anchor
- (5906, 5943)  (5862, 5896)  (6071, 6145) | -0.04 mag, 2.55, 2.68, 2.68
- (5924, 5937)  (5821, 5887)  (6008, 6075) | 0.06 mag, 2.59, 2.53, 2.77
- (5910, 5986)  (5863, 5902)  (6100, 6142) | -0.03 mag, 2.56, 2.65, 2.64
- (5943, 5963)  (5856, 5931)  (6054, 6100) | 0.04 mag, 2.56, 2.54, 2.78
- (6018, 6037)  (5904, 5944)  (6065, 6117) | 0.09 mag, 2.66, 2.52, 2.8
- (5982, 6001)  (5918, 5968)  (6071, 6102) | 0.04 mag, 2.6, 2.56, 2.77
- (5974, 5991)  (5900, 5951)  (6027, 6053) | 0.07 mag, 2.64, 2.61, 2.94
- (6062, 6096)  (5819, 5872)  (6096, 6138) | -0.06 mag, 2.55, 2.8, 2.66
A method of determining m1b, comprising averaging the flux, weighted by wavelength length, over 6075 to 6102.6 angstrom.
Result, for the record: 2.73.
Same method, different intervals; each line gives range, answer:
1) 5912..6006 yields 2.65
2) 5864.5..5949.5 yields 2.61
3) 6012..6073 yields 2.77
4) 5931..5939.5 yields 2.64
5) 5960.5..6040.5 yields 2.69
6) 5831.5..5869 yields 2.53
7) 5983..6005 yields 2.67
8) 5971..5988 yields 2.73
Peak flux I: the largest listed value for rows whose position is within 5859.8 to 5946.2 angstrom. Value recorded 3.508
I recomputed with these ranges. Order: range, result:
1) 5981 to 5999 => 3.044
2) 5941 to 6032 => 3.894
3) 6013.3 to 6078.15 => 4.026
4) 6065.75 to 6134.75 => 3.66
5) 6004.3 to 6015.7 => 3.079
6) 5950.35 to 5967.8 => 3.136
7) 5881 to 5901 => 2.998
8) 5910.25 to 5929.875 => 3.292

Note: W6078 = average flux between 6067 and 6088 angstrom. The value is 2.76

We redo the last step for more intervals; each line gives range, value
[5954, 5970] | 2.65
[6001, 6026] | 2.66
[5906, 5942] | 2.68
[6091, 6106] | 2.76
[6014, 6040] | 2.6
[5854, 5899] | 2.49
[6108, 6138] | 2.62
